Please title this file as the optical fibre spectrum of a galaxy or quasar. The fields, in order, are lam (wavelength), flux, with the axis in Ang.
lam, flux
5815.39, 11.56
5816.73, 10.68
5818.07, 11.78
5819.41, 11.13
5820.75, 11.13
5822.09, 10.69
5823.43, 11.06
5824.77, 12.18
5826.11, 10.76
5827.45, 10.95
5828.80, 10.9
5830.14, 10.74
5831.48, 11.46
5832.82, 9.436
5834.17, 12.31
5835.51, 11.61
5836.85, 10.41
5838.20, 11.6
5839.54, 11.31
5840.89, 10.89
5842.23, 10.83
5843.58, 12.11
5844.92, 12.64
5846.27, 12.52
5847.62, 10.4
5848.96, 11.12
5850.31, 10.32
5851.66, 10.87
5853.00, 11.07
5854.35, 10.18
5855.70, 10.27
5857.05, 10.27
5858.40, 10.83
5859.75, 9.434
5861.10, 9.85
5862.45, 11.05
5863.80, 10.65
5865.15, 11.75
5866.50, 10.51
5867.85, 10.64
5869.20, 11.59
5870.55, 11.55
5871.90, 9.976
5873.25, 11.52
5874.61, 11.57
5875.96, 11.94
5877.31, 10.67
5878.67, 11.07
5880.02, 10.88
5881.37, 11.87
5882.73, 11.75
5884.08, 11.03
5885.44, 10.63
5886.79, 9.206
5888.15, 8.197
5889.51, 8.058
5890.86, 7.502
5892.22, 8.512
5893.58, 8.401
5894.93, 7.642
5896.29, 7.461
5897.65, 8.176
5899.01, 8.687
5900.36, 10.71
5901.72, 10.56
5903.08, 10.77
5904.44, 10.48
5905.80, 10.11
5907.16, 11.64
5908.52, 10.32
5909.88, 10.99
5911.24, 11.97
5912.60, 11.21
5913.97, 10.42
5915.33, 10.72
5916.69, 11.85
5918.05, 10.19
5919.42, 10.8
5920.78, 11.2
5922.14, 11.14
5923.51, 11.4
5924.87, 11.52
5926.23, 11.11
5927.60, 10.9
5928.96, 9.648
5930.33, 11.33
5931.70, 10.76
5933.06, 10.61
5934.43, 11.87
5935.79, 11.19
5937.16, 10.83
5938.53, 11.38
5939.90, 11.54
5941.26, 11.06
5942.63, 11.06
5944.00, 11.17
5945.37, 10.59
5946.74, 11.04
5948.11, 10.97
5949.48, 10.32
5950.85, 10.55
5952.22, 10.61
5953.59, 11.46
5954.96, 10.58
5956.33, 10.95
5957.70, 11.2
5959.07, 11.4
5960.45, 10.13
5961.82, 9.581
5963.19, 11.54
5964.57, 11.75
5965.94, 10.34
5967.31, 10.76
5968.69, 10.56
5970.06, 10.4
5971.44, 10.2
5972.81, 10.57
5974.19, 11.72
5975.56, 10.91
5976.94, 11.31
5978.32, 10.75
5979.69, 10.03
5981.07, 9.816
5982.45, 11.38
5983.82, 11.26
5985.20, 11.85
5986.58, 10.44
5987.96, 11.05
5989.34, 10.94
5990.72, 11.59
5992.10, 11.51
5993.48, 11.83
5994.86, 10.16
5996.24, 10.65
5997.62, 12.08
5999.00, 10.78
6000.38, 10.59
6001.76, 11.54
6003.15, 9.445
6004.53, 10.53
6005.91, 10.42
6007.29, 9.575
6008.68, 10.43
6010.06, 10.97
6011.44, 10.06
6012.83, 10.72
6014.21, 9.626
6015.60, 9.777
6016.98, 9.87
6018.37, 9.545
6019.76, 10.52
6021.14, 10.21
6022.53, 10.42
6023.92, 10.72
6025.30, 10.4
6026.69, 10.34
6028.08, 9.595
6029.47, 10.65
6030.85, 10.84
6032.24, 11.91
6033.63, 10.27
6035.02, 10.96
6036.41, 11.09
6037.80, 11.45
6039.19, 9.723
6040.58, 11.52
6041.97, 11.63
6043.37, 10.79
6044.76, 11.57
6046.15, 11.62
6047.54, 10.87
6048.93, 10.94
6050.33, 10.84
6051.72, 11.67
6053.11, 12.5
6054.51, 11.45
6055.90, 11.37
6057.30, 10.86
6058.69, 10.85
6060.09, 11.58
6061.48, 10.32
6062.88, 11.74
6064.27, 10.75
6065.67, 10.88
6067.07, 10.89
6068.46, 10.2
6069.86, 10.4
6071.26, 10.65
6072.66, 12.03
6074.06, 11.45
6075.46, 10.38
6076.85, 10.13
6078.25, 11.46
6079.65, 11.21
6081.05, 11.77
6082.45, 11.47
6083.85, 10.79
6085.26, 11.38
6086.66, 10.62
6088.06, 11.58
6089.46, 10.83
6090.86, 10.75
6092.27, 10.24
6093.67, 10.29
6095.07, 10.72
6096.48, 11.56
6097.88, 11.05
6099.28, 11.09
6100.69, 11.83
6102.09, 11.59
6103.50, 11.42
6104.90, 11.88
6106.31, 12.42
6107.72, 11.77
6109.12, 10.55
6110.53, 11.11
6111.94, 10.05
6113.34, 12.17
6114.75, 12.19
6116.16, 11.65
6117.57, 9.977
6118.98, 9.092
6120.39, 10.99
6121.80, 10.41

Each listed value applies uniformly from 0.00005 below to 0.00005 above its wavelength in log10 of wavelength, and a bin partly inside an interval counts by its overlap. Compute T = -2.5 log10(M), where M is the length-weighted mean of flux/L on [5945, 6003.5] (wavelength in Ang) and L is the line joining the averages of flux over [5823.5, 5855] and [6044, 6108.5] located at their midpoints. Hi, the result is 0.03 mag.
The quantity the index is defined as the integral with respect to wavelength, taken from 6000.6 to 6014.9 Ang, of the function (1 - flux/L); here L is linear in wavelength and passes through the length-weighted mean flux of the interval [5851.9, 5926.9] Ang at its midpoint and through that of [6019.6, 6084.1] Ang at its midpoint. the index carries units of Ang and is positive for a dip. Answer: 0.6 Ang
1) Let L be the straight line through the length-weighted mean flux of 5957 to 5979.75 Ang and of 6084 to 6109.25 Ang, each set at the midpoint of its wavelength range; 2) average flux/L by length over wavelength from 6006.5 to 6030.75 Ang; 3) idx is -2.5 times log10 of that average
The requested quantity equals 0.075 mag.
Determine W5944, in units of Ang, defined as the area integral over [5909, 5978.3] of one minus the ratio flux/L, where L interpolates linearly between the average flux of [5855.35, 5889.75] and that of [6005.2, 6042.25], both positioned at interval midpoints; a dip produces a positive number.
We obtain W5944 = -2.3 Ang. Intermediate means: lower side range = 10.7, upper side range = 10.5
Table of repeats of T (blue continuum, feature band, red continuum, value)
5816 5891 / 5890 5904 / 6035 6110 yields 0.227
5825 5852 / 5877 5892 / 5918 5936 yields 0.111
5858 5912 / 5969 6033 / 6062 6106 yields 0.008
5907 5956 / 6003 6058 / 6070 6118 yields 0.040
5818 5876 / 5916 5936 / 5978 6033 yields -0.021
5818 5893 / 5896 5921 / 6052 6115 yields 0.042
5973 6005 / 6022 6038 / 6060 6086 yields 0.028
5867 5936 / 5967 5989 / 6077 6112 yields -0.006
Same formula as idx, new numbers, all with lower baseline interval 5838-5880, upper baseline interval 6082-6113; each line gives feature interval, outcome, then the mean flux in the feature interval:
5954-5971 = 0.03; 10.8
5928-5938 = 0.01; 10.9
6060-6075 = 0.02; 11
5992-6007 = 0.03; 10.8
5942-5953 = 0.03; 10.8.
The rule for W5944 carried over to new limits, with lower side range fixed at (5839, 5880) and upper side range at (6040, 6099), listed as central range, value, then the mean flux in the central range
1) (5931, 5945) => -0.15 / 11.1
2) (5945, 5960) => 0.21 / 10.9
